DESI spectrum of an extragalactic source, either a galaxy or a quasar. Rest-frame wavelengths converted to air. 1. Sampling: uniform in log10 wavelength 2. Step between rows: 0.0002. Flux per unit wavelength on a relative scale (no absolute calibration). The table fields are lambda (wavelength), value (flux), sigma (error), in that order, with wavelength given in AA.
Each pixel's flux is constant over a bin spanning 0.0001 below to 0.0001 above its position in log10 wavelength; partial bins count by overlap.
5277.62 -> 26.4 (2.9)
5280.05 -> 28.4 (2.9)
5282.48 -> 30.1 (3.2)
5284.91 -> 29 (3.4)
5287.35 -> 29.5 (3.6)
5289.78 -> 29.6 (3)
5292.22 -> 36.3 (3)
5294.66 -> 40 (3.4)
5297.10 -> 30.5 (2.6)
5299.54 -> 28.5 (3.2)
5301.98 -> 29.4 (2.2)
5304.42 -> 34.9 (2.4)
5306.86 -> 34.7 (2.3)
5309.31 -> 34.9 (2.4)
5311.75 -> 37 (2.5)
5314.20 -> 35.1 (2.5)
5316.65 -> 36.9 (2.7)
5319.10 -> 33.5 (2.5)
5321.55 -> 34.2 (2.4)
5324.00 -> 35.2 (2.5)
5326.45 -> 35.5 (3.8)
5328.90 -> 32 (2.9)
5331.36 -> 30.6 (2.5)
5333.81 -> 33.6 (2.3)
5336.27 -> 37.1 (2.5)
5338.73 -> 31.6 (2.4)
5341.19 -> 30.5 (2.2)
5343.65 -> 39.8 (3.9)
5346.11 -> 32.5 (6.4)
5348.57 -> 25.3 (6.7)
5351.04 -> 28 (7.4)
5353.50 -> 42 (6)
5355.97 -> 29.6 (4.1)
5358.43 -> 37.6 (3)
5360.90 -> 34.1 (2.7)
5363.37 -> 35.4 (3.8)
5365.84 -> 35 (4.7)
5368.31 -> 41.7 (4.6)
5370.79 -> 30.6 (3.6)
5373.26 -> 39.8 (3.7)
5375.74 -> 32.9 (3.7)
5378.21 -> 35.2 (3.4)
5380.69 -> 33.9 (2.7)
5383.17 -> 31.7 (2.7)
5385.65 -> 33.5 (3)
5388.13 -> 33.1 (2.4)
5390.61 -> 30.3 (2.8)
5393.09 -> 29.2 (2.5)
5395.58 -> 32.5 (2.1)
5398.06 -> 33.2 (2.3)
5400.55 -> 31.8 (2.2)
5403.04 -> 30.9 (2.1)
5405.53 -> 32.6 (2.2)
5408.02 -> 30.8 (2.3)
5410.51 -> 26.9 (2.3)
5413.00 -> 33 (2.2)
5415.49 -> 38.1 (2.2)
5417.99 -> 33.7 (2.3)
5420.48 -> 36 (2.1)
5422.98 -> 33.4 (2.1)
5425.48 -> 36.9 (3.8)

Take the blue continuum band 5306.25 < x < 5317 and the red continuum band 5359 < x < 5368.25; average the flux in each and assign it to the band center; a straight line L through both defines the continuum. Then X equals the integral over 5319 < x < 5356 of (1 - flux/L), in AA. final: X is 2.6 AA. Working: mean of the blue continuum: 35.7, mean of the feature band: 33.3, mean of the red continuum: 35.9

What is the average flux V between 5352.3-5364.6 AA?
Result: 35.7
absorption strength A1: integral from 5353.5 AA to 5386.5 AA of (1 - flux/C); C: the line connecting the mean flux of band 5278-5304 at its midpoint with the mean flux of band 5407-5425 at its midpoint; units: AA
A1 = -2.5 AA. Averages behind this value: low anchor 31.1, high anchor 33.3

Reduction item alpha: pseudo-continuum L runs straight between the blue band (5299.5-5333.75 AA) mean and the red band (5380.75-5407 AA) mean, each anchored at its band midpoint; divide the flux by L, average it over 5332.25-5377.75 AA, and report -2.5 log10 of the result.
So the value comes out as -0.04 mag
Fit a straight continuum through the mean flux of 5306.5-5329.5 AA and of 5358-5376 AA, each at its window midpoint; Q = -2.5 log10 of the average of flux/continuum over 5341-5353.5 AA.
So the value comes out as 0.103 mag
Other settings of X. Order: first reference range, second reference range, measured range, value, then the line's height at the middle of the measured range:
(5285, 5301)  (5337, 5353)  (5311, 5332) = -1.6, 32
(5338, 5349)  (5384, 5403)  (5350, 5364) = -1.0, 32.3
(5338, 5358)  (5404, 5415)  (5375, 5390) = -0.6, 31.9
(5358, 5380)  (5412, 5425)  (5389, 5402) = 1.4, 35.3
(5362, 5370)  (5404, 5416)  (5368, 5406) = 1.6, 34.5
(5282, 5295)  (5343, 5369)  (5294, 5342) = -1.0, 33.1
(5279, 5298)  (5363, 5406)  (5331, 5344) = -0.4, 32.6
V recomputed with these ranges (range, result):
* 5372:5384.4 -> 34.7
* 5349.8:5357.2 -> 33.2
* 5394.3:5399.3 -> 32.8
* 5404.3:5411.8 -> 30.1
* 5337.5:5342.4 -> 31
